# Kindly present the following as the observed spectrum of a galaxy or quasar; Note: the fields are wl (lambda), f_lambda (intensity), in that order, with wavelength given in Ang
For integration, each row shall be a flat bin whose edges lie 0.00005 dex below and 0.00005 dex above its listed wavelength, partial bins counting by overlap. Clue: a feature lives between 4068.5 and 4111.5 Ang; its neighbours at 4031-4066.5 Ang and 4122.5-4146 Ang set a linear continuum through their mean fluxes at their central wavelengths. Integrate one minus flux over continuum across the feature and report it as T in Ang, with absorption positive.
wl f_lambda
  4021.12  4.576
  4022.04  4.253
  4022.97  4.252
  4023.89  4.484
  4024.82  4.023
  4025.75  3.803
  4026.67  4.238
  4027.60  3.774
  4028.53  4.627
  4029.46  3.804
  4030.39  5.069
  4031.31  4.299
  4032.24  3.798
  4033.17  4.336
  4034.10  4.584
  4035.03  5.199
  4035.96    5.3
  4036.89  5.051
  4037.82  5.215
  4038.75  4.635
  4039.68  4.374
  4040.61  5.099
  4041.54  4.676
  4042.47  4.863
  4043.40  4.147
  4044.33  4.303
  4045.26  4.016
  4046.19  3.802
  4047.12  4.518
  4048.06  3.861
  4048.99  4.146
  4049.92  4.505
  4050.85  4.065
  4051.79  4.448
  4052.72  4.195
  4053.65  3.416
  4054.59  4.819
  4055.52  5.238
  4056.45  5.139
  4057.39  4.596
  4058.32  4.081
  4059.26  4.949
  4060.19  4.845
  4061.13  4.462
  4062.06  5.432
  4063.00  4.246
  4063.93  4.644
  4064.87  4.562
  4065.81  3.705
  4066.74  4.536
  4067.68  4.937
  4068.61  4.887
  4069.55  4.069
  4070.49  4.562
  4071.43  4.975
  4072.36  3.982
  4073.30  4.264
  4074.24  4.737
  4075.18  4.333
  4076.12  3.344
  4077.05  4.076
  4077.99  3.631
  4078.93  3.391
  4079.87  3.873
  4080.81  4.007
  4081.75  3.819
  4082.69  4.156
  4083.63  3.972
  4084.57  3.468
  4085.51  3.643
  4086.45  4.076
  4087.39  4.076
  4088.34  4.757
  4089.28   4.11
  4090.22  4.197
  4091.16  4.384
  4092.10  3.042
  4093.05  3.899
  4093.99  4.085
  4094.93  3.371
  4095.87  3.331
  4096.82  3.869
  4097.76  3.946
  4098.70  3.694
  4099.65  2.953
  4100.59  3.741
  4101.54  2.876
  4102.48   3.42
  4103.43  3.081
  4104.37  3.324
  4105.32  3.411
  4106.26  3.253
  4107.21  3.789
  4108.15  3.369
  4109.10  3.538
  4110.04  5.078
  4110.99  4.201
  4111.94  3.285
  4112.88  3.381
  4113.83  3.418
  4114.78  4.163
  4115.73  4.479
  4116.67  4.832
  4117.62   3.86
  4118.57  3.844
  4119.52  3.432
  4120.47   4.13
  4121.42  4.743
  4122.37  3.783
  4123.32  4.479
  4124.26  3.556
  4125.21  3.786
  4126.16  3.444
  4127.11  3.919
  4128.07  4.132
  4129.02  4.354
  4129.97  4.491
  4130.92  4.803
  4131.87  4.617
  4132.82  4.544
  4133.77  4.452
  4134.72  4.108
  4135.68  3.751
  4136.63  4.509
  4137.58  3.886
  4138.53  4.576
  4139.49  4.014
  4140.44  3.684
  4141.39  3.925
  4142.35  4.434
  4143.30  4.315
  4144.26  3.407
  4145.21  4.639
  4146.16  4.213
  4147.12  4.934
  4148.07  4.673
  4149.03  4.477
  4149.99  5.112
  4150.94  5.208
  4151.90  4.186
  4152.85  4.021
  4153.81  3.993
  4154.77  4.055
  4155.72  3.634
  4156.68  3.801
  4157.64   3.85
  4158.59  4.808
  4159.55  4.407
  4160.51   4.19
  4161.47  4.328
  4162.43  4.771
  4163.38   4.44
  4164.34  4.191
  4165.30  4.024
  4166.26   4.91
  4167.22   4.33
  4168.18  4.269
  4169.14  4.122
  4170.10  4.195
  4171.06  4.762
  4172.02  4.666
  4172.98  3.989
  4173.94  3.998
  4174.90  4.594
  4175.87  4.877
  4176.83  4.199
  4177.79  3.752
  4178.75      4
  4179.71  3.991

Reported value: 4.78 Ang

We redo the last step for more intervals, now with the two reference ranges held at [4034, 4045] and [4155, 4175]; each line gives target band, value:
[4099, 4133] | 4.63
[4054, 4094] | 3.19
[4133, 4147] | 0.71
